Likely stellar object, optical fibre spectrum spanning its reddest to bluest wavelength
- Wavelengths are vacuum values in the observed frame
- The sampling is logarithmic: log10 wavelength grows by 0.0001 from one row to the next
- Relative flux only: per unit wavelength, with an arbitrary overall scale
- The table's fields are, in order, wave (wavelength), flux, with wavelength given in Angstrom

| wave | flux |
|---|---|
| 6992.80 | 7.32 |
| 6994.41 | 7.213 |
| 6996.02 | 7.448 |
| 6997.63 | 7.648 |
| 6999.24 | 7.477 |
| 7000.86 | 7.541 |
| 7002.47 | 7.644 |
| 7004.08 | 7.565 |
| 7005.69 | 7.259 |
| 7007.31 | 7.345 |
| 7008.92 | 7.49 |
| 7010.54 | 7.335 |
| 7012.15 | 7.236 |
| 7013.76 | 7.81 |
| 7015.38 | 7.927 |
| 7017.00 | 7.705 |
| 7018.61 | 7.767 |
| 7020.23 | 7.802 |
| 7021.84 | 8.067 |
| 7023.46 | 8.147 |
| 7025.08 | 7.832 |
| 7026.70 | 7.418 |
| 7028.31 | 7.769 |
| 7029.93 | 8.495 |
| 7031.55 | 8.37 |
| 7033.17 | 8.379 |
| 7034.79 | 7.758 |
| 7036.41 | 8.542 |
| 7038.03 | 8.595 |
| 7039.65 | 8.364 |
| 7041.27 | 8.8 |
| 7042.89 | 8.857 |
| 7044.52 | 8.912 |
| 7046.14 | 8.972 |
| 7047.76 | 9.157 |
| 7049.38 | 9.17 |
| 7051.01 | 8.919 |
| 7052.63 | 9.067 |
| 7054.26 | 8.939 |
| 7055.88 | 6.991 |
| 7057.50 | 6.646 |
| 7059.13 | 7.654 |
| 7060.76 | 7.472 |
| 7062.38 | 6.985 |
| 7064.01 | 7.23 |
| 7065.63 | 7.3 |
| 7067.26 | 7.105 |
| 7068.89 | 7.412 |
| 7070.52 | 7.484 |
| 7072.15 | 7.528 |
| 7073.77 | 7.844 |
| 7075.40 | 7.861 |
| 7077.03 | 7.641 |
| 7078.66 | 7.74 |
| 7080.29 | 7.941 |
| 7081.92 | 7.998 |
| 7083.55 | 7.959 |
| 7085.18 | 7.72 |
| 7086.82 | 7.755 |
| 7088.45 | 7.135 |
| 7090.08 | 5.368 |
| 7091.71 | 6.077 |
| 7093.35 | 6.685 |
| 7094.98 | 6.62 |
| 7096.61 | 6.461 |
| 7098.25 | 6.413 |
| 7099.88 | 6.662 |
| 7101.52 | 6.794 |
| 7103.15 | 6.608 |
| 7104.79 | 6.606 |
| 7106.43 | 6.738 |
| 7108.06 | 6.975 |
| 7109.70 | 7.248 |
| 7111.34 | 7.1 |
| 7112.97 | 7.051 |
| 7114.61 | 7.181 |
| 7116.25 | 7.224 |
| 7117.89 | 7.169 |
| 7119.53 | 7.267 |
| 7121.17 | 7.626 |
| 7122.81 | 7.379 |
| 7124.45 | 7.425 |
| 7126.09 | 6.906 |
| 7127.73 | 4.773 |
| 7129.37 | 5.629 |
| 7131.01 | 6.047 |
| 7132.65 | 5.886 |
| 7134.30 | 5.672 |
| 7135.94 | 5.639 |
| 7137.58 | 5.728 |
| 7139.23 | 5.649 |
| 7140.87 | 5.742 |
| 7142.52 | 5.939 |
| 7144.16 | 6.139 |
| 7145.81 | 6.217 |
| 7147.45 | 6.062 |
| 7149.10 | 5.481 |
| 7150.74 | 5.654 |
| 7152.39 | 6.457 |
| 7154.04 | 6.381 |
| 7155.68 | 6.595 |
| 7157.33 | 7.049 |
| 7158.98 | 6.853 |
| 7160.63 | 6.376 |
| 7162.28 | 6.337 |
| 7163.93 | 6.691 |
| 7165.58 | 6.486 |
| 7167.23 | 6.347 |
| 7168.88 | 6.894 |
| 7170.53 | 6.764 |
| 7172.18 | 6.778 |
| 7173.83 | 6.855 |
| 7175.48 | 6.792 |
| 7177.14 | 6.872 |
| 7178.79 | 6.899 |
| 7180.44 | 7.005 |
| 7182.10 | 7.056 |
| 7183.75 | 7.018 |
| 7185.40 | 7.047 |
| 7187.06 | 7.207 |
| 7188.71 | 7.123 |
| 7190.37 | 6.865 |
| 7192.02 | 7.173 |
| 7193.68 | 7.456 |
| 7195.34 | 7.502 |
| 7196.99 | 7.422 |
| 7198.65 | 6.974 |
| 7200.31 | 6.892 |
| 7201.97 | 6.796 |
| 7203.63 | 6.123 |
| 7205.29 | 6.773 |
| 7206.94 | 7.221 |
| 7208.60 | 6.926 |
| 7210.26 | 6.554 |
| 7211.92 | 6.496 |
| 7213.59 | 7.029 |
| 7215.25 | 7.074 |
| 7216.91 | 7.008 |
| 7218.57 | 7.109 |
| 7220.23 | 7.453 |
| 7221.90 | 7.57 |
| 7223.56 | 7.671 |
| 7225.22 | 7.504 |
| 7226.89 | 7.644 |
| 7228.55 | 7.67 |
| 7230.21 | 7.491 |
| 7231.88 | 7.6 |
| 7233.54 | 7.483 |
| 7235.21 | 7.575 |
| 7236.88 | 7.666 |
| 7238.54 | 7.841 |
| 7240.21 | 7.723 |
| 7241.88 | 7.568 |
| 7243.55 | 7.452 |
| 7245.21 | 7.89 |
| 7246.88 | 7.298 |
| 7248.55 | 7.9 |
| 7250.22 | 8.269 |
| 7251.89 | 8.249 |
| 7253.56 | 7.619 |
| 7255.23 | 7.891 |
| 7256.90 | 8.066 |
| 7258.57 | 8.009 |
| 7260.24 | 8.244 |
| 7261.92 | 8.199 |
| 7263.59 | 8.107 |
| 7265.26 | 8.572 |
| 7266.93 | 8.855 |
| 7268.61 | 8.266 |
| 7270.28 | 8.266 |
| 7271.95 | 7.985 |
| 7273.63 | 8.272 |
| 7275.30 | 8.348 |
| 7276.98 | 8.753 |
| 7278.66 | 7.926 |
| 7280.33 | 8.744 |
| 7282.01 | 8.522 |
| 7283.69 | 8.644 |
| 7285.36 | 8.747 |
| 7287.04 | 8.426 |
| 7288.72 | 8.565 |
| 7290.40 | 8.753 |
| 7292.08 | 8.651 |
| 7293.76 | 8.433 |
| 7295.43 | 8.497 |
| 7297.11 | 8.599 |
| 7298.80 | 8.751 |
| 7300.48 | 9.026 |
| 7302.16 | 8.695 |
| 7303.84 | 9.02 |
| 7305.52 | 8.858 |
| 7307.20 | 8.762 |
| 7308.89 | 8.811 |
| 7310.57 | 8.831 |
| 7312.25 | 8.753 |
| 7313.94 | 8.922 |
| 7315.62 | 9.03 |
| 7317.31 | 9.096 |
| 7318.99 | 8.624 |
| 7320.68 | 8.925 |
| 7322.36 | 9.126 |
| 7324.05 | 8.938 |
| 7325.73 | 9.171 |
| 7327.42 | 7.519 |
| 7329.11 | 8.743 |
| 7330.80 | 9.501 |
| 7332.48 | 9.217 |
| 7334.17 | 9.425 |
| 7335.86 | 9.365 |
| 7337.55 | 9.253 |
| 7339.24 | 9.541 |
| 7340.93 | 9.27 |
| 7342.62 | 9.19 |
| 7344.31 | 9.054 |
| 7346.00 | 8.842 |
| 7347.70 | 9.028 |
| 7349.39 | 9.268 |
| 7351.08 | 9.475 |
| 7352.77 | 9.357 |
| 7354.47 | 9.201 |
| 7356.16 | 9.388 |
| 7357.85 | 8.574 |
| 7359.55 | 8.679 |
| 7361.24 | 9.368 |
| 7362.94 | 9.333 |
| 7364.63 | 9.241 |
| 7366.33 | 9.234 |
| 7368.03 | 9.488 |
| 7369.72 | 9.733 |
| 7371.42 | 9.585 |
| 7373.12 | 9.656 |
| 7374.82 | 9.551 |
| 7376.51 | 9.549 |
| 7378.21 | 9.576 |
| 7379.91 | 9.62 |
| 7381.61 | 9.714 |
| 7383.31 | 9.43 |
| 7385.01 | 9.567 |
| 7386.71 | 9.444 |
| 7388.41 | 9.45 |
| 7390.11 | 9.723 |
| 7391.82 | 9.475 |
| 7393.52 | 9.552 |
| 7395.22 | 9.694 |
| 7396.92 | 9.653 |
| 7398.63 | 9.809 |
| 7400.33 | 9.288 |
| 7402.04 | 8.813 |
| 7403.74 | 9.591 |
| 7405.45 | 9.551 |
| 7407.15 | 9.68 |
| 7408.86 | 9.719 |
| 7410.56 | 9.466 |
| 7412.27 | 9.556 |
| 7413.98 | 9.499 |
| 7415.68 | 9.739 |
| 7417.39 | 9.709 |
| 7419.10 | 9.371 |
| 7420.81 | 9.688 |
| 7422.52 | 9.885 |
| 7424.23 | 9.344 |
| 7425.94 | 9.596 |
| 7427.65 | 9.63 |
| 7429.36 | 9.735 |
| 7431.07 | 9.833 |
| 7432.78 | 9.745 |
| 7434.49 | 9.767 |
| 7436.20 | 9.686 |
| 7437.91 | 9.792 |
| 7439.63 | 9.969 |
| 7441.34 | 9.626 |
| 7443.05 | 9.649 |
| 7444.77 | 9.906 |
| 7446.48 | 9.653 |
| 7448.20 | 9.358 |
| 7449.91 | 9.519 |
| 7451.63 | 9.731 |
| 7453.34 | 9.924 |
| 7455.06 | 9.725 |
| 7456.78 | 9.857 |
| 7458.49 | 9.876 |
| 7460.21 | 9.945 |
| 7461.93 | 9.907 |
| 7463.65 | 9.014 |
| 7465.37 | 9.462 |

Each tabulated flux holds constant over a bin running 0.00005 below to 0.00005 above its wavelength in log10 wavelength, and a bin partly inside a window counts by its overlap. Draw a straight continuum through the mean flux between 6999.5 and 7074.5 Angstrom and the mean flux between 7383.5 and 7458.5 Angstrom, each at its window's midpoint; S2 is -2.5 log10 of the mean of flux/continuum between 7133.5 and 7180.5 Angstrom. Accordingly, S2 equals 0.31 mag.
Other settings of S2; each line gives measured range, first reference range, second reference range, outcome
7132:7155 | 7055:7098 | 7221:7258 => 0.25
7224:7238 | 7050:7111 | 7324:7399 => 0.11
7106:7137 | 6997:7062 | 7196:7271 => 0.17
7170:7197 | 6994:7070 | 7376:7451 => 0.21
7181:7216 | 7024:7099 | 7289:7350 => 0.20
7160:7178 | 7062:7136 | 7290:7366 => 0.14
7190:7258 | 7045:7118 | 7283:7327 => 0.12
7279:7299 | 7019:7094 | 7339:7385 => 0.05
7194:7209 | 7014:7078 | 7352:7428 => 0.24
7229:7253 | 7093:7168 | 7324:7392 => 0.02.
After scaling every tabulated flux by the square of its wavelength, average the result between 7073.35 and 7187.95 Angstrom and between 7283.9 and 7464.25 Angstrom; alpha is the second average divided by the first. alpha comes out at 1.49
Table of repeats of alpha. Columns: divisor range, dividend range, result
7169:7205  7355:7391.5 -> 1.42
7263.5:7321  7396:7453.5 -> 1.16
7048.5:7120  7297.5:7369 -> 1.33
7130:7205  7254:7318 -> 1.35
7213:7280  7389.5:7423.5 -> 1.27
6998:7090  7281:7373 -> 1.24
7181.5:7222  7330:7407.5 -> 1.40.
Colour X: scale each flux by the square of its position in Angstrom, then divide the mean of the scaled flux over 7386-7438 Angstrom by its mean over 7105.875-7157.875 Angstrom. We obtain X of 1.61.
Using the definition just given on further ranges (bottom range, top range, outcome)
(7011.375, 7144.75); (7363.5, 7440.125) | 1.43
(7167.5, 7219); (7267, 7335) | 1.29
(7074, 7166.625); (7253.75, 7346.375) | 1.37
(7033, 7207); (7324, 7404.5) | 1.41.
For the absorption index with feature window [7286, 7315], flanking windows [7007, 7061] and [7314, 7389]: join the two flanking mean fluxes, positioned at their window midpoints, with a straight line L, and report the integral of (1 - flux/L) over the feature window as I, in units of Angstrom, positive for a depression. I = 1.04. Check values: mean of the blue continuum 8.12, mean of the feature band 8.73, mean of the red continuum 9.23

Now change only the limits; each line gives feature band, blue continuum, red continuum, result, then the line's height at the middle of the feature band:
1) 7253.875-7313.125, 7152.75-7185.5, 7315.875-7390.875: -1.4 Angstrom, 8.3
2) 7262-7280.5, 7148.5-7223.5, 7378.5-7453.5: -1.1 Angstrom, 7.87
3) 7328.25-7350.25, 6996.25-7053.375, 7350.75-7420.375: 0.2 Angstrom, 9.29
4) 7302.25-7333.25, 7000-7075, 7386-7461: 1.0 Angstrom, 9.17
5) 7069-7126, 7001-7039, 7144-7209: 1.1 Angstrom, 7.3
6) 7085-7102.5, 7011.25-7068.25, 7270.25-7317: 3.3 Angstrom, 8.18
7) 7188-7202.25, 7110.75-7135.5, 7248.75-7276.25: 0.6 Angstrom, 7.46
